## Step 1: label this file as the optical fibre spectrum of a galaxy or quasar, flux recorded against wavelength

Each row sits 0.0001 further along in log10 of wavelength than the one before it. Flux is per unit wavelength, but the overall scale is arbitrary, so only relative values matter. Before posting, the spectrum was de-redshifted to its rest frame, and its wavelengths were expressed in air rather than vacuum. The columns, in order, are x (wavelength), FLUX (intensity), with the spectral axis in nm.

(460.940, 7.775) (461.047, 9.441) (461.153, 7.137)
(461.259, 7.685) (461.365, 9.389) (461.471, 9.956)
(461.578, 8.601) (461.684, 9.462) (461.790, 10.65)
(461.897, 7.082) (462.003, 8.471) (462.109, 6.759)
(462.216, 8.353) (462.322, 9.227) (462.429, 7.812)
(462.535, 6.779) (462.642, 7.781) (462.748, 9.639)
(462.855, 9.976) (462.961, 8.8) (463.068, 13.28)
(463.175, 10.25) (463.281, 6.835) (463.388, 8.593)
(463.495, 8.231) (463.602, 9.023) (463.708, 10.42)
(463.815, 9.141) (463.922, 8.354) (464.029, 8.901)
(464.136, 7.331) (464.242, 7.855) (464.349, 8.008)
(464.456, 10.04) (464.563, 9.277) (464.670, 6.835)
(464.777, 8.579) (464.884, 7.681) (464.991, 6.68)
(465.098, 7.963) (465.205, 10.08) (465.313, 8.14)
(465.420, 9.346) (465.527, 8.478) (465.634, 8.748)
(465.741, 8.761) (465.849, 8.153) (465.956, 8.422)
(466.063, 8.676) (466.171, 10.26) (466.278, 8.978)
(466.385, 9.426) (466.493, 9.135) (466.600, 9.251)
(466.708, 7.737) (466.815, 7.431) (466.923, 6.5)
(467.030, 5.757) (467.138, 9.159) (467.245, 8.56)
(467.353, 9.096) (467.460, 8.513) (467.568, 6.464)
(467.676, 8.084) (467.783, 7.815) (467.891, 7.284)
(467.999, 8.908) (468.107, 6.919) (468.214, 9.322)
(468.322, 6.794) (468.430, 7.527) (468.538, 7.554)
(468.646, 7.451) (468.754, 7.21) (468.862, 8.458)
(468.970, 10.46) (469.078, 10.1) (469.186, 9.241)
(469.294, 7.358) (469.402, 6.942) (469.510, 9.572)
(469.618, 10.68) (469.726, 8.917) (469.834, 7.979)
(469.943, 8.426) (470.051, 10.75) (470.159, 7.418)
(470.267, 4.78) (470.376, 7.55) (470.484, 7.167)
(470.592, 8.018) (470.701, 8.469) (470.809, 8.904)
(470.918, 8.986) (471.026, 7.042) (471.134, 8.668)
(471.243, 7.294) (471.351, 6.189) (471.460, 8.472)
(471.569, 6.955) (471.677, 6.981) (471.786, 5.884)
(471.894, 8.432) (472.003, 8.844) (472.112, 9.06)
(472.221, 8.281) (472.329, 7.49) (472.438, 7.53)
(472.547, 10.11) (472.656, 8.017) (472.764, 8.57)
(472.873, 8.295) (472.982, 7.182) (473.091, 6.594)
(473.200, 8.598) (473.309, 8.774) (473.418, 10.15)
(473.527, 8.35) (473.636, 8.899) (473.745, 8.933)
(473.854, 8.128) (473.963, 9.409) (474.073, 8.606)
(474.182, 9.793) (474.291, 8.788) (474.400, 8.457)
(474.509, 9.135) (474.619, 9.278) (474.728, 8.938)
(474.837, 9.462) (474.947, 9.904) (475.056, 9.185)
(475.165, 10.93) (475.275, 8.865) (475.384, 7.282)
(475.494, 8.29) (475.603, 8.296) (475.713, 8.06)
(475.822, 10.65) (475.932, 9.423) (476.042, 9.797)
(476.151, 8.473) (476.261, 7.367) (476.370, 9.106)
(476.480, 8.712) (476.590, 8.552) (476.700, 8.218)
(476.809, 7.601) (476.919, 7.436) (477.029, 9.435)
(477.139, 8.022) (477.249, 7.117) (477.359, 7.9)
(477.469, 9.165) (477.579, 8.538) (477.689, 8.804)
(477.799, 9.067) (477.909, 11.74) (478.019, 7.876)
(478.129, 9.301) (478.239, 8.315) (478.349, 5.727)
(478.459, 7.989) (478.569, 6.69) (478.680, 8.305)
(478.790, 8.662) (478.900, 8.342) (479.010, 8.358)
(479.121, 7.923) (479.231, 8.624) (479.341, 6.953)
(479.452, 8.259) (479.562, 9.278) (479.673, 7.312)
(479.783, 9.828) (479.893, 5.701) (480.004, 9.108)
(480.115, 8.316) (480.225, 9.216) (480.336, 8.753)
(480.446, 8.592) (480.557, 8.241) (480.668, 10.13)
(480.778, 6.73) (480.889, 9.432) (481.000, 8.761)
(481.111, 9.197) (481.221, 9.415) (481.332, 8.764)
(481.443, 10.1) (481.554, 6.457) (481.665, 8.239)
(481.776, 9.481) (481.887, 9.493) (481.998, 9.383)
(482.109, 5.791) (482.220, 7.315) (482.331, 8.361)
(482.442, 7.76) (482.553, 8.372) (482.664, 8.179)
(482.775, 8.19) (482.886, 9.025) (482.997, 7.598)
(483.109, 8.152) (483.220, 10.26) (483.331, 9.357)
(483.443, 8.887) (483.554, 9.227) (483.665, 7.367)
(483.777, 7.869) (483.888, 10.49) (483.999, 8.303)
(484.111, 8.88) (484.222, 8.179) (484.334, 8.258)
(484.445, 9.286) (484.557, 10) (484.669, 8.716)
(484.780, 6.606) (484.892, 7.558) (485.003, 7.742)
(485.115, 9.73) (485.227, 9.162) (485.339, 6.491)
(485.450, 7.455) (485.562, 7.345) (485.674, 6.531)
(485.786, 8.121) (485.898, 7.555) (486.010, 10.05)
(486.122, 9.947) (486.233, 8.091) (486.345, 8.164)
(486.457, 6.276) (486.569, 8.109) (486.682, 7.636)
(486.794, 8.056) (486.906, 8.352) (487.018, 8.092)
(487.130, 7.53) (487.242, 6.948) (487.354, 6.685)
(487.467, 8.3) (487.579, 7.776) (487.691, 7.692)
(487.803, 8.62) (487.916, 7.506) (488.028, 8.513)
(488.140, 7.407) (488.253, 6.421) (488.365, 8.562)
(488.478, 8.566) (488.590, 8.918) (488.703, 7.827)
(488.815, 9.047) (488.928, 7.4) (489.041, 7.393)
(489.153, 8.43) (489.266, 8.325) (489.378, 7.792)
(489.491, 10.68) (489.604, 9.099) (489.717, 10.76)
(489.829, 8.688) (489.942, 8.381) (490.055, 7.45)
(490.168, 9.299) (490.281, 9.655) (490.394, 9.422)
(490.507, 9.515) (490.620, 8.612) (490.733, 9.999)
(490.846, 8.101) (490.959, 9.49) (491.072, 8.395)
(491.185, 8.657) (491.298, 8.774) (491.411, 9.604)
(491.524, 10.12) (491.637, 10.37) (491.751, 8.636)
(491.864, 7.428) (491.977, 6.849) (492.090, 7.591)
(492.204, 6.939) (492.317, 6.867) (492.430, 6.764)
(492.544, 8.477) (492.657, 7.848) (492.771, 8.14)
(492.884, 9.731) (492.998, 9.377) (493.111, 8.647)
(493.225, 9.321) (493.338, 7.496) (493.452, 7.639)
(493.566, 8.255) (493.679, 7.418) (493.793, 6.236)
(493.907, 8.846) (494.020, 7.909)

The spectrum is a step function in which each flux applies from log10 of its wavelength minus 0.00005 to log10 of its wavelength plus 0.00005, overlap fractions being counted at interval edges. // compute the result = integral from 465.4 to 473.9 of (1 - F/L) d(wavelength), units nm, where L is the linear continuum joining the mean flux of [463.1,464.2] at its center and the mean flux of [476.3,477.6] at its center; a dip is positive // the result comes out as 0.35 nm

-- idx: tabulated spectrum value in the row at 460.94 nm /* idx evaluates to 7.775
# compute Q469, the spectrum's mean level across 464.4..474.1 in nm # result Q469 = 8.25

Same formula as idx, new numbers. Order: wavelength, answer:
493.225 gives 9.321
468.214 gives 9.322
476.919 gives 7.436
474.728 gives 8.938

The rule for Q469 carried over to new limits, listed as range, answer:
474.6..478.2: 8.81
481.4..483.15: 8.23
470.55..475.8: 8.45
